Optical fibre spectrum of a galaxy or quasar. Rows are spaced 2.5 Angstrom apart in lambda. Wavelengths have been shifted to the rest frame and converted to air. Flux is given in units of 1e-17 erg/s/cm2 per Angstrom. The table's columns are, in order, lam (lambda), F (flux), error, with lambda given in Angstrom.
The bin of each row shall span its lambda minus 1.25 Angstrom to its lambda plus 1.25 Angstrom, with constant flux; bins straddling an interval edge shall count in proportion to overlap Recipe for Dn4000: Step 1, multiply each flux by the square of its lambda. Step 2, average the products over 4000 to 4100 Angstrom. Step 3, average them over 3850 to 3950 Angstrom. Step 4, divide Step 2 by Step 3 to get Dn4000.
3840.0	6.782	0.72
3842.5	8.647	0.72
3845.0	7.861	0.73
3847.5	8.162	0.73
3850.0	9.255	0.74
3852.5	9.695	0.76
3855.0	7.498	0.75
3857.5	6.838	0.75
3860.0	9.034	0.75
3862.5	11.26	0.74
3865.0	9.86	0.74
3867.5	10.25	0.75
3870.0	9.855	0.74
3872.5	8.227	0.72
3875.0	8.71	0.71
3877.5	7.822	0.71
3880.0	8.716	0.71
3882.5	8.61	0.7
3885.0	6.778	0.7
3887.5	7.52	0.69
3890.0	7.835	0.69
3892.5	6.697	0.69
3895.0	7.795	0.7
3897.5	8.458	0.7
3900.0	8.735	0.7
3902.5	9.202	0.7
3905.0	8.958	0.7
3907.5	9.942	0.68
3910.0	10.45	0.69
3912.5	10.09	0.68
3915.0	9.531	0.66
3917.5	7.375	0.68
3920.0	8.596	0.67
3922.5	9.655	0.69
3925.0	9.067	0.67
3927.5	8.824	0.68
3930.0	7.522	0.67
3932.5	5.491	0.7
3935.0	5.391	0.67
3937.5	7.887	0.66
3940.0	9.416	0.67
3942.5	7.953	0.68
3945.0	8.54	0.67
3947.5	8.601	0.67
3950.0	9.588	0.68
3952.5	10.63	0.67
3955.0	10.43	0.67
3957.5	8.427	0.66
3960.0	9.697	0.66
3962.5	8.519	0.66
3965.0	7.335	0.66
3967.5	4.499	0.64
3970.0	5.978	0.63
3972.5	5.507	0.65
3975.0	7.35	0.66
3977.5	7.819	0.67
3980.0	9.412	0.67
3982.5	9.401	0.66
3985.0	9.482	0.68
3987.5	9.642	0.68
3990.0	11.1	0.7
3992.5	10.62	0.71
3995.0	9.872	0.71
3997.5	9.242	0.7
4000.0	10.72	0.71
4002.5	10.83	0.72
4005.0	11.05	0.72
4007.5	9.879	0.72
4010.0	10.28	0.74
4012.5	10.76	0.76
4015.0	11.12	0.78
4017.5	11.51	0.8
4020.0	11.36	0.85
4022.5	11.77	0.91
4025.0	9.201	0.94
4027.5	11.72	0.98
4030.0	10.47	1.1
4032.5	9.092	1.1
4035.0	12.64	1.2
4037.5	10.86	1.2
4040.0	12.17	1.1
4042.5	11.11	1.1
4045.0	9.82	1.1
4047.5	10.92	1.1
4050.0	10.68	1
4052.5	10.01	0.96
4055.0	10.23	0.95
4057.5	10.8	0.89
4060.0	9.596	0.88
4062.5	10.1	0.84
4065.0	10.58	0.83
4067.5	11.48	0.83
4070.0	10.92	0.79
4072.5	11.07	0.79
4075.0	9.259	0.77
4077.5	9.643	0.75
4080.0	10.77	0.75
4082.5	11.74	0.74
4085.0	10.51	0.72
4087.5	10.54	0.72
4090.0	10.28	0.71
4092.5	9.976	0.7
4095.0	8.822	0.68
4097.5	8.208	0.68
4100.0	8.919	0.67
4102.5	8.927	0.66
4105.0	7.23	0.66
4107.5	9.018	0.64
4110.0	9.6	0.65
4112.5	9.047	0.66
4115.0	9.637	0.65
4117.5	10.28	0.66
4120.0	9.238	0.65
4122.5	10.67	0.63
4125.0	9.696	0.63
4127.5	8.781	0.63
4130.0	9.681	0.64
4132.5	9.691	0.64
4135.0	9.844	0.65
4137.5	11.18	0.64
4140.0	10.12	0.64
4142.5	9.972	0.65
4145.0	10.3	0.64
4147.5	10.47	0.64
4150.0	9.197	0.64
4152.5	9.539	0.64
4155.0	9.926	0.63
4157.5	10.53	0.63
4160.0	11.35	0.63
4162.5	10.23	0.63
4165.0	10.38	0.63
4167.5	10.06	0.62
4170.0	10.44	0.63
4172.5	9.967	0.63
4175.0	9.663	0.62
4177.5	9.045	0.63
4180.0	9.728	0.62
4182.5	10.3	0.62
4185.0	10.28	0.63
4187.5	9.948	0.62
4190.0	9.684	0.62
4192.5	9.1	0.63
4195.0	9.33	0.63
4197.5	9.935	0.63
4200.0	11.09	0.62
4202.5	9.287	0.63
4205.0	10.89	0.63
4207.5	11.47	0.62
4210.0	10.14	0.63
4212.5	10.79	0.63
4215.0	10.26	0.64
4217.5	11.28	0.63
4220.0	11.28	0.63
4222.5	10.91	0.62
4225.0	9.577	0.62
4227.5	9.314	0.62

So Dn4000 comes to 1.33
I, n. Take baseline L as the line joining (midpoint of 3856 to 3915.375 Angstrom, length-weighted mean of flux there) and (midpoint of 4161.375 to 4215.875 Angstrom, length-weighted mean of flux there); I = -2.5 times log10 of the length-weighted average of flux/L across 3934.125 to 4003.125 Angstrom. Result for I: 0.05 mag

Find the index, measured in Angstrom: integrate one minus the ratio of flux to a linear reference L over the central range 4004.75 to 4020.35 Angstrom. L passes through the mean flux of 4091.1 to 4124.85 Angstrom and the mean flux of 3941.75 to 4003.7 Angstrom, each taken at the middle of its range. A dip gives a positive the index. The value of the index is -3.2 Angstrom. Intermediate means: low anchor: 8.85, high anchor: 9.22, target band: 10.8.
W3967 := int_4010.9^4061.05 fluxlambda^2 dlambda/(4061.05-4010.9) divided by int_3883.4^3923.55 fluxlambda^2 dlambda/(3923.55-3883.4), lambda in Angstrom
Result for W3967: 1.3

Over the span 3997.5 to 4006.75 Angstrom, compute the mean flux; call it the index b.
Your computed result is 10.6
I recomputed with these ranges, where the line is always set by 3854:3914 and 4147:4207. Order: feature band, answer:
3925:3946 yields 0.163 mag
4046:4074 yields -0.114 mag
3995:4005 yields -0.119 mag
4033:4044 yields -0.215 mag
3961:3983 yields 0.246 mag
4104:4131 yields 0.045 mag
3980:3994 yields -0.091 mag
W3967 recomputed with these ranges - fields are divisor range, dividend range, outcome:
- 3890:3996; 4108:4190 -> 1.29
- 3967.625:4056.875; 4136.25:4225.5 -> 1.10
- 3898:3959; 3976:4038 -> 1.23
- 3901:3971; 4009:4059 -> 1.34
